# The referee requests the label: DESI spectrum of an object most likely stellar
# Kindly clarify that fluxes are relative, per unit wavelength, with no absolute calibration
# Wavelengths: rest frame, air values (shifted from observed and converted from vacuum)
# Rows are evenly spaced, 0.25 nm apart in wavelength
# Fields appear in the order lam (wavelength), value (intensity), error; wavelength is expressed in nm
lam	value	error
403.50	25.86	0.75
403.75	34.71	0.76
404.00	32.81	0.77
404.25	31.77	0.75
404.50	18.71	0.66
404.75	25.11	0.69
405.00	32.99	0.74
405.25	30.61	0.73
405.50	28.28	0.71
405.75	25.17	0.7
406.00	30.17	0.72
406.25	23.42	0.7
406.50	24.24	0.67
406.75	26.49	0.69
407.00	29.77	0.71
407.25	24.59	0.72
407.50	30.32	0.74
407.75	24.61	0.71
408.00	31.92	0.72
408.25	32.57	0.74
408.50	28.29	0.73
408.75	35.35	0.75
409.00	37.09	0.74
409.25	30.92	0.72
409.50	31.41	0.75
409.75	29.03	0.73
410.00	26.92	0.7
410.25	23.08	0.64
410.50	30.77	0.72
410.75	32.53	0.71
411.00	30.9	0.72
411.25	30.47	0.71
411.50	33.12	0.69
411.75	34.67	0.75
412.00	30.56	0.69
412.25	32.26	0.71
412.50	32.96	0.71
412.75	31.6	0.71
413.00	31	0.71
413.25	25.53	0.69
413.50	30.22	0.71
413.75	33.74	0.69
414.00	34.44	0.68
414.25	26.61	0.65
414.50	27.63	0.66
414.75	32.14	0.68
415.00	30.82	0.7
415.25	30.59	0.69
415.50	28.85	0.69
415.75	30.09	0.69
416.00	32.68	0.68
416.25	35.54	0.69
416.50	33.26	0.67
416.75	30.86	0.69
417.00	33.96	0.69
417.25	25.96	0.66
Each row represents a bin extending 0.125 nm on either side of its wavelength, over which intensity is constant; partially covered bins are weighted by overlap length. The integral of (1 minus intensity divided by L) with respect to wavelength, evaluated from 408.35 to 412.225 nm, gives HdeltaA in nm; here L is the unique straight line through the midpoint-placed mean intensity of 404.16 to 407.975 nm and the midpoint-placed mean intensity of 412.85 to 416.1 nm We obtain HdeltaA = -0.31 nm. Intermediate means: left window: 27.2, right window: 30.3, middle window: 31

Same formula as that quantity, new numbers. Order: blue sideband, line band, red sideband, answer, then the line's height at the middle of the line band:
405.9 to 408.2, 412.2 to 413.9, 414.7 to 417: -0.037 nm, 30.4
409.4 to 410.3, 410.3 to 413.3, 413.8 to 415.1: -0.240 nm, 29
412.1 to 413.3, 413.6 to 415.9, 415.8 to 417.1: 0.111 nm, 32.1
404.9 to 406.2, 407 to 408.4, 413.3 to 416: 0.024 nm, 29.4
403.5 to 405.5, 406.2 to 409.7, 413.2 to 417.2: 0.042 nm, 29.8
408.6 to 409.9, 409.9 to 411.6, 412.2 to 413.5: 0.108 nm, 31.7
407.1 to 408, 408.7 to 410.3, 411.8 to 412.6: -0.075 nm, 29.4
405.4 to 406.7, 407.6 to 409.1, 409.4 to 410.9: -0.202 nm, 27.8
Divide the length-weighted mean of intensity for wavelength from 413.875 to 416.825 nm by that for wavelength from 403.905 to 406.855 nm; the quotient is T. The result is 1.1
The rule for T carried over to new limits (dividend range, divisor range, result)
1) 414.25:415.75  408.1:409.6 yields 0.91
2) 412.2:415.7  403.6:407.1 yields 1.09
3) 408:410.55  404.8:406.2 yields 1.06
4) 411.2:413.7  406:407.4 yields 1.20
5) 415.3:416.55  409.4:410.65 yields 1.13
